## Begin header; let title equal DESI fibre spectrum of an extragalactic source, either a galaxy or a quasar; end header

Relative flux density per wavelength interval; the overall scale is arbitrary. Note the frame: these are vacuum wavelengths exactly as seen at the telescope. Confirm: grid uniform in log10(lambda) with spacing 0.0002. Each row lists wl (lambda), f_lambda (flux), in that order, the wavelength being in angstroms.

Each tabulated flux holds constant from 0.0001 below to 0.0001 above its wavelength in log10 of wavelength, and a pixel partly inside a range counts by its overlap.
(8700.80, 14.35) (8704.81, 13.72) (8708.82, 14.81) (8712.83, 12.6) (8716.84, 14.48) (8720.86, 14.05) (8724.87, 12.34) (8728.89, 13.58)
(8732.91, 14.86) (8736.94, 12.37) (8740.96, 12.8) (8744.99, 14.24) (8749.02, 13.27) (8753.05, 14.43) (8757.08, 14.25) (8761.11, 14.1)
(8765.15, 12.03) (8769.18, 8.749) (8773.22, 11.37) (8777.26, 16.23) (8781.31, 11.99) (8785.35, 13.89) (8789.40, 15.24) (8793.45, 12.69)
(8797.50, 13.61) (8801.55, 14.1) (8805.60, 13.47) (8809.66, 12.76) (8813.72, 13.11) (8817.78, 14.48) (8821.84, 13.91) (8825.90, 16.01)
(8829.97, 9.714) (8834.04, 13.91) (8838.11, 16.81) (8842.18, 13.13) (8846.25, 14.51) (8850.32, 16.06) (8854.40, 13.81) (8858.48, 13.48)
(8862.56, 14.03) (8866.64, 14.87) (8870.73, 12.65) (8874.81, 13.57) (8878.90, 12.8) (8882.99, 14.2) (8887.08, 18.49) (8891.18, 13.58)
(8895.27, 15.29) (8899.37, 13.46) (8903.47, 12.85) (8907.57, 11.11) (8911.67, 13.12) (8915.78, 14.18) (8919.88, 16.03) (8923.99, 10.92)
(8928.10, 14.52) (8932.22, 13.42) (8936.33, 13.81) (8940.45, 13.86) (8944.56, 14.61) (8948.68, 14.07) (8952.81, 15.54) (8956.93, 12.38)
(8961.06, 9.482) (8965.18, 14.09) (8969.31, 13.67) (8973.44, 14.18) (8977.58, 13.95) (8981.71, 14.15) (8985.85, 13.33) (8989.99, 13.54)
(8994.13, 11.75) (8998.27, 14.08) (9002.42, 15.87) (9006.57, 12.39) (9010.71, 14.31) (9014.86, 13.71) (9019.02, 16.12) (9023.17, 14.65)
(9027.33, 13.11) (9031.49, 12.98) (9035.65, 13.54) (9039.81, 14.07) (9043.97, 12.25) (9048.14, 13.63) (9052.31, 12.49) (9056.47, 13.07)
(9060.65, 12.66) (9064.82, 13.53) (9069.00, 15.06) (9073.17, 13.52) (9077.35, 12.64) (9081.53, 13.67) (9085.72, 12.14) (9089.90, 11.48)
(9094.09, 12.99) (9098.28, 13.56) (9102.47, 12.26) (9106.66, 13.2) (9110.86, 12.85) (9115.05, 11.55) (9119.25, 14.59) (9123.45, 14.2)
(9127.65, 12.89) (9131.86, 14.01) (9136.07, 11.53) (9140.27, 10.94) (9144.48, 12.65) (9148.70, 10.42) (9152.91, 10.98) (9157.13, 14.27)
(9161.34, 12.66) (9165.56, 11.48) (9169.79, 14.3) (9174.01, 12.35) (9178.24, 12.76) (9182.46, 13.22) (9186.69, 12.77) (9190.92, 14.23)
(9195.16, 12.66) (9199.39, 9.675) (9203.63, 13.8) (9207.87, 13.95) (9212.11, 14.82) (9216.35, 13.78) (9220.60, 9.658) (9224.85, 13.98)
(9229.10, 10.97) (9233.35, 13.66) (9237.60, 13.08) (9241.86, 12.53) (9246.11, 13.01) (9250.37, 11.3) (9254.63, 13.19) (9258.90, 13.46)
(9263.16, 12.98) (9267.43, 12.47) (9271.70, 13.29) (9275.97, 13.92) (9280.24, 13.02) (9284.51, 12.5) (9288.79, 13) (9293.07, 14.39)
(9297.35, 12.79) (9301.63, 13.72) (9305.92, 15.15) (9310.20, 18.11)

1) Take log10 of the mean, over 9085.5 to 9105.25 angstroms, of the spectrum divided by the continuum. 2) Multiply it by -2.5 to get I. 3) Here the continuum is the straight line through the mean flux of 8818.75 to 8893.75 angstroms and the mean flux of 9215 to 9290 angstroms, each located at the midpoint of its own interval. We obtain 0.07 mag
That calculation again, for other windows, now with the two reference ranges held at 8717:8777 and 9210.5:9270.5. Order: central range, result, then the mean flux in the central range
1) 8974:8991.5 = -0.07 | 13.8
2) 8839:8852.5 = -0.13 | 14.8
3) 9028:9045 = -0.03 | 13.3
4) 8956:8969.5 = 0.07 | 12.2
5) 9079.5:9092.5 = 0.04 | 12.4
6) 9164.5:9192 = -0.02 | 13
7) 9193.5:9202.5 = 0.13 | 11.4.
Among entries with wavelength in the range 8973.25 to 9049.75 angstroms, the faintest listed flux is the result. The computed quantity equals 11.75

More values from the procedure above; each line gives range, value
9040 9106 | 11.48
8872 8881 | 12.8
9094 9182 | 10.42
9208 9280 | 9.658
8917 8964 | 9.482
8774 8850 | 9.714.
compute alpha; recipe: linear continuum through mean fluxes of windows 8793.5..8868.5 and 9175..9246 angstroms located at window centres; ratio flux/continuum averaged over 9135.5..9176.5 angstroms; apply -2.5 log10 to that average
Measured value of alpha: 0.07 mag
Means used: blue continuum 14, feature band 12.2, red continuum 12.8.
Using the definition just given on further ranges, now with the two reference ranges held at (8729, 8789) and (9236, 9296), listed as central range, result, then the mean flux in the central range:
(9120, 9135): -0.04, 13.6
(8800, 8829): -0.05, 13.8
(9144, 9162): 0.08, 12.1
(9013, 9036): -0.07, 14.1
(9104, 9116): 0.04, 12.6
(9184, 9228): 0.01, 12.9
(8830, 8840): -0.08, 14.2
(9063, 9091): -0.01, 13.2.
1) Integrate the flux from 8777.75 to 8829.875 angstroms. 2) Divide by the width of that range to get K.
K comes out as 13.7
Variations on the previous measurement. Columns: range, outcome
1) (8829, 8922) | 14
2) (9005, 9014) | 13.5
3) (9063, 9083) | 13.7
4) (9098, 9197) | 12.7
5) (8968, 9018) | 13.8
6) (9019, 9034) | 13.9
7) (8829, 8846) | 13.7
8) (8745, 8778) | 13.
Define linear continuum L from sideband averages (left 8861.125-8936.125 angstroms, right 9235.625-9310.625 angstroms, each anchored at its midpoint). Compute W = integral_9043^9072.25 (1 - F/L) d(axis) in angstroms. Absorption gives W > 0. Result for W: 0.7 angstroms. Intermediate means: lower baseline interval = 13.8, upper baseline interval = 13.3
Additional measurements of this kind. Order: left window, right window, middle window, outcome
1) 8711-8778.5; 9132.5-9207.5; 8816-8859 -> -3.7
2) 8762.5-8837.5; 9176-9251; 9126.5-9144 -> 0.7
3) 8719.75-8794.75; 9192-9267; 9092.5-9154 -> 1.3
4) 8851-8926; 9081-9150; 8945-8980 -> -0.1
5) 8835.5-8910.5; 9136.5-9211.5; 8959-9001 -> 1.0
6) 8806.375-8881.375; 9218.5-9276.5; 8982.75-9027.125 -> -1.9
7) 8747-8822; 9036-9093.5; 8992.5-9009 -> -0.5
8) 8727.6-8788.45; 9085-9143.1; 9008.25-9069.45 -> -3.7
